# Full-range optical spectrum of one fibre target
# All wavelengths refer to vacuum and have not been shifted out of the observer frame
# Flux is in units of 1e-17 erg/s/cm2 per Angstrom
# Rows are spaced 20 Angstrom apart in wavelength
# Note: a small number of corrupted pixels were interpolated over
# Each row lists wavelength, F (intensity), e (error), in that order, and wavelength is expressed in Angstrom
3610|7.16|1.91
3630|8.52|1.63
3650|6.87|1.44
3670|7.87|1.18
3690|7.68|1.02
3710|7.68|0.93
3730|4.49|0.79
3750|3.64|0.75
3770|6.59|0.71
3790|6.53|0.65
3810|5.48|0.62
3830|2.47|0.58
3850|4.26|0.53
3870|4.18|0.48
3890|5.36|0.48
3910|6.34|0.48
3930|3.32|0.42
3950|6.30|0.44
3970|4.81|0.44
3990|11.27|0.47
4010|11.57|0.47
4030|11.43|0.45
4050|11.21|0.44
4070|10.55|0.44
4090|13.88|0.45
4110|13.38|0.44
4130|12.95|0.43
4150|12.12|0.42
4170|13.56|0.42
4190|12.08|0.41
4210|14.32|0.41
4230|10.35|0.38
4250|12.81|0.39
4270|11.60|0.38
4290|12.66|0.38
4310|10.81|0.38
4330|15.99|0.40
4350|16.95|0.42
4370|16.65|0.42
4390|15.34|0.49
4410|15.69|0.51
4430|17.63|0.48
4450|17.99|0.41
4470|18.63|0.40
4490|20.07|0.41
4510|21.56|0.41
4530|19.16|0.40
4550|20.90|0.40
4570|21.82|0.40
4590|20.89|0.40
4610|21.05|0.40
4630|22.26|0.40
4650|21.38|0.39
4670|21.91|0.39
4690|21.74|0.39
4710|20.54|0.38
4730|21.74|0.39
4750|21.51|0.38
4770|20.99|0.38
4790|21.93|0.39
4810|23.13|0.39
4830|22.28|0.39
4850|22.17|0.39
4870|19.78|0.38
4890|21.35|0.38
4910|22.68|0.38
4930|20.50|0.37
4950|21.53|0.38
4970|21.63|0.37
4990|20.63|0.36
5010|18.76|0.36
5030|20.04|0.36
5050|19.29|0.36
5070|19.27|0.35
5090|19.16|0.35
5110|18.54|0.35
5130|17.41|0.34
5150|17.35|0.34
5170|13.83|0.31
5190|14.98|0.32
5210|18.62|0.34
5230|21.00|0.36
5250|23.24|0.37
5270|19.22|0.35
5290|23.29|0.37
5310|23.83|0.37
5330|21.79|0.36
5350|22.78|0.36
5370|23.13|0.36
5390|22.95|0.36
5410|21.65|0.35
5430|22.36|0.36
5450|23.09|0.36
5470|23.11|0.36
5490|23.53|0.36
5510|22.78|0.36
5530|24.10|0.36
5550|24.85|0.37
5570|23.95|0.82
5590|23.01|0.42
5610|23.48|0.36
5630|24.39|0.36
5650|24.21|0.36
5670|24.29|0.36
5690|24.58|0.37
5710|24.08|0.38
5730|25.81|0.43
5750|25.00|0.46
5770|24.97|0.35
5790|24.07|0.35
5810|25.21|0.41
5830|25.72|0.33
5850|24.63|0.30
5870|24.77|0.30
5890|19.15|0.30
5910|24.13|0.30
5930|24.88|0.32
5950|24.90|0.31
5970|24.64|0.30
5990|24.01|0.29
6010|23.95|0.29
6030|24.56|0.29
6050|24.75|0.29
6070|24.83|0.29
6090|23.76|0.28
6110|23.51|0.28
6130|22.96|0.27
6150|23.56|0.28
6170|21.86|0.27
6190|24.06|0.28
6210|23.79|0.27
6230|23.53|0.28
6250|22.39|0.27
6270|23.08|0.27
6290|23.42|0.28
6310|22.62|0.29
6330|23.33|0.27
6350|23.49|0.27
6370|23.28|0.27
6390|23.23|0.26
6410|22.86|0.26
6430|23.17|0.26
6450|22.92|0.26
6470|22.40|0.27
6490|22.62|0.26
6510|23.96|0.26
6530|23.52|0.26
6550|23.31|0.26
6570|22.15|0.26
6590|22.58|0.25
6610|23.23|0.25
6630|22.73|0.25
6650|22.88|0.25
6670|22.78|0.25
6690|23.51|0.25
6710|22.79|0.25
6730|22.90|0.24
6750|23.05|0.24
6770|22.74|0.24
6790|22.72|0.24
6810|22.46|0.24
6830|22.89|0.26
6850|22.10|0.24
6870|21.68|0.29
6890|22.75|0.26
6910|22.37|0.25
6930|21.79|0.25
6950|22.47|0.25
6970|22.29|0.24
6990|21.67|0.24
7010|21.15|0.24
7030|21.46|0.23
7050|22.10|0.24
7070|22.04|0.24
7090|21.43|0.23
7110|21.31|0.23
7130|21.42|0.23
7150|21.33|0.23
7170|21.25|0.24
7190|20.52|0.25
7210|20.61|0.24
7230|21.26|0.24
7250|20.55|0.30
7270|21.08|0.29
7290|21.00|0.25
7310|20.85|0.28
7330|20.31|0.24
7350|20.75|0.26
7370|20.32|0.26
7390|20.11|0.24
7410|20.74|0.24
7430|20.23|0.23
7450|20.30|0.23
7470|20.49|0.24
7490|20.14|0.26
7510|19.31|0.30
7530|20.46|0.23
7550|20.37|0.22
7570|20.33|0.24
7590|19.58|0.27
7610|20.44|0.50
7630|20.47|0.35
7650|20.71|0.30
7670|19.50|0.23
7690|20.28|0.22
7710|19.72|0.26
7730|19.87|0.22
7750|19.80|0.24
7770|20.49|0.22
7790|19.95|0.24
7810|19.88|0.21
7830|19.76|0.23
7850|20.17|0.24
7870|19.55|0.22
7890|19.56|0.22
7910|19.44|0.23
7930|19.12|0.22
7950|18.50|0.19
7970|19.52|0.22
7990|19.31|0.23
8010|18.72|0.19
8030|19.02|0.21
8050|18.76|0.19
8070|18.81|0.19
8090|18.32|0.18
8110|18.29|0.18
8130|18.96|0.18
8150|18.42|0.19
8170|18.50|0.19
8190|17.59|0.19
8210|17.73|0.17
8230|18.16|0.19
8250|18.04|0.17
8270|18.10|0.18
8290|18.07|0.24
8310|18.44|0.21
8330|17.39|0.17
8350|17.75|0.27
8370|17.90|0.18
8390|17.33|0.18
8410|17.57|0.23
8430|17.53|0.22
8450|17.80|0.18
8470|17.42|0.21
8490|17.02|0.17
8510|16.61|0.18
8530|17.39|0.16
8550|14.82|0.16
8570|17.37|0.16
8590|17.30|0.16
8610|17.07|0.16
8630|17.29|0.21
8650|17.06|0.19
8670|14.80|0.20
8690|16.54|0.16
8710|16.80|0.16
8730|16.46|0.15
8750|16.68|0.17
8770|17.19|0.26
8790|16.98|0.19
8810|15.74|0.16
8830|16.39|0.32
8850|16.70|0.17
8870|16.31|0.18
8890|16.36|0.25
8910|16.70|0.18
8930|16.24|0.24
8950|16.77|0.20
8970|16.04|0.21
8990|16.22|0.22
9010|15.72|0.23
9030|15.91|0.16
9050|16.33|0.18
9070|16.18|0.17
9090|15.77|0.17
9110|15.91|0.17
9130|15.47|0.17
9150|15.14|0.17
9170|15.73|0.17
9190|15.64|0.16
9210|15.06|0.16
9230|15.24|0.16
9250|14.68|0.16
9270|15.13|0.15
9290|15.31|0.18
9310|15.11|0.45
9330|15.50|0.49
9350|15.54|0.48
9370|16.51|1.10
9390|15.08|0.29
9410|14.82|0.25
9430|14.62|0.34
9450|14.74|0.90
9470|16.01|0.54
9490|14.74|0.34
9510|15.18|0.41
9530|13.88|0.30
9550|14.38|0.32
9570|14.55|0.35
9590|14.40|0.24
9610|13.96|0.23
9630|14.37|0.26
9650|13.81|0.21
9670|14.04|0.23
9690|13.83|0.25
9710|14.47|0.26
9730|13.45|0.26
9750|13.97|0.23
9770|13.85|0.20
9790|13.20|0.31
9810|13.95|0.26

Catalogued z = 0.000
